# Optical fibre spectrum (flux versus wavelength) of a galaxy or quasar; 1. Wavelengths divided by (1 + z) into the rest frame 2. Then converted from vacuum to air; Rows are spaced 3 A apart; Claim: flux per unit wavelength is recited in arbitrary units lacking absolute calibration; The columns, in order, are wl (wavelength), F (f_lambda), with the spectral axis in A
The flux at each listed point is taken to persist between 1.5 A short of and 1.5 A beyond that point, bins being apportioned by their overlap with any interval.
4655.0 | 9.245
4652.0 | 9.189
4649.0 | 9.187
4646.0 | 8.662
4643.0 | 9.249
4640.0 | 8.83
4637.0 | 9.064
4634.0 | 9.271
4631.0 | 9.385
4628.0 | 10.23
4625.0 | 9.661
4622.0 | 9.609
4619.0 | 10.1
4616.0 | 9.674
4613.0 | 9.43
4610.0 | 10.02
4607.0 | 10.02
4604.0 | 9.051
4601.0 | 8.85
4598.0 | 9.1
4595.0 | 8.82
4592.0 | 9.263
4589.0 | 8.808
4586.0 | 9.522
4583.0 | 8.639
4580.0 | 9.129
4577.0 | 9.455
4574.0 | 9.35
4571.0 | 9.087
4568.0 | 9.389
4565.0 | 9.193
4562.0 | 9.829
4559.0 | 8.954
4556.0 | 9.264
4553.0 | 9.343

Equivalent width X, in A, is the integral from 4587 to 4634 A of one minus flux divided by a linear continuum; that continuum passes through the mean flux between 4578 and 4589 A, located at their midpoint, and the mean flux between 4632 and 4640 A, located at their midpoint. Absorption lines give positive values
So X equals -1.9 A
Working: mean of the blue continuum 9.07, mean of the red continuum 9.12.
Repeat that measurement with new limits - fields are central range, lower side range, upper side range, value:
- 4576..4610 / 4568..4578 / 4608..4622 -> 1.3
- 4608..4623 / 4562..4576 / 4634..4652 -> -1.0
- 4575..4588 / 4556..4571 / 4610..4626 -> 0.4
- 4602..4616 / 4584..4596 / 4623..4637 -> -0.4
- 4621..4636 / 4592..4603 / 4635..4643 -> -1.0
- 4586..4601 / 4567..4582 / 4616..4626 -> 0.7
